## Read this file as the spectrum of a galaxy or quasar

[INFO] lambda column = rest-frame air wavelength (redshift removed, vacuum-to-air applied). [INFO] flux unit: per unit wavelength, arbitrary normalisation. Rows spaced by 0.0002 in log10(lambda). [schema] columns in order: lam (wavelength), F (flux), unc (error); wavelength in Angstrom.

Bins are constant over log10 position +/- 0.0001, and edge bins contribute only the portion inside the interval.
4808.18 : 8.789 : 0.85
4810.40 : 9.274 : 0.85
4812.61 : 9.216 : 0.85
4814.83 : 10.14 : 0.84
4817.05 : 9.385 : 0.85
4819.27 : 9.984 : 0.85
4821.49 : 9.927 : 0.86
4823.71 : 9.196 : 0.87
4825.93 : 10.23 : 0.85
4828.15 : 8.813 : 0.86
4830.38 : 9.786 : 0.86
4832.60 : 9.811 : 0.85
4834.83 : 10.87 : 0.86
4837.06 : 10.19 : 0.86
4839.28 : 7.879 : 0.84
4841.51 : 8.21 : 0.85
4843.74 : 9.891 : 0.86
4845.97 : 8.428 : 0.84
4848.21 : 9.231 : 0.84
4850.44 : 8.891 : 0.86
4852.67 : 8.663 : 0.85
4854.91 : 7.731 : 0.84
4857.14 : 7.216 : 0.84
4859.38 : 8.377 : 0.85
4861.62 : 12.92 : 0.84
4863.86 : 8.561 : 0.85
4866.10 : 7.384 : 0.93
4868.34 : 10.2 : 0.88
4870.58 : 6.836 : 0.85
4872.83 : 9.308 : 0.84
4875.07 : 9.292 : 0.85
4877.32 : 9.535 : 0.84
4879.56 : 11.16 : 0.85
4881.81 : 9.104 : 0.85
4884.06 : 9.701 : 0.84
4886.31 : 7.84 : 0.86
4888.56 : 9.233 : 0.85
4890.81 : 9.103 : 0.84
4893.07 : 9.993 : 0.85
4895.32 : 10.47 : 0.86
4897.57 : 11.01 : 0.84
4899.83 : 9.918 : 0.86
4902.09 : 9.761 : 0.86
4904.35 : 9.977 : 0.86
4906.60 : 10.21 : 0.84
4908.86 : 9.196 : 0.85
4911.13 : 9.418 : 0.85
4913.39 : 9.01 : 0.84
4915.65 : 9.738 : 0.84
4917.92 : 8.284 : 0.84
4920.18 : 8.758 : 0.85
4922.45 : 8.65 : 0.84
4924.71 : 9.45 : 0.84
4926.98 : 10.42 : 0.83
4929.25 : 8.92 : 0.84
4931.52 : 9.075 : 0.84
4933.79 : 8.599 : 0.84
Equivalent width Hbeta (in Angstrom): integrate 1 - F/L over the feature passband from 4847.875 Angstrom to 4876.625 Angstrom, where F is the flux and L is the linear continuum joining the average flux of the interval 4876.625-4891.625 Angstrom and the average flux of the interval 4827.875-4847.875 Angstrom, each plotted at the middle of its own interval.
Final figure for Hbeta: 1.68 Angstrom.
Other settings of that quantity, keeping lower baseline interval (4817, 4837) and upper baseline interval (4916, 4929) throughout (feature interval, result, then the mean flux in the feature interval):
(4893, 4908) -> -1.4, 10.2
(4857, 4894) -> 1.0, 9.21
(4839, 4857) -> 2.0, 8.57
